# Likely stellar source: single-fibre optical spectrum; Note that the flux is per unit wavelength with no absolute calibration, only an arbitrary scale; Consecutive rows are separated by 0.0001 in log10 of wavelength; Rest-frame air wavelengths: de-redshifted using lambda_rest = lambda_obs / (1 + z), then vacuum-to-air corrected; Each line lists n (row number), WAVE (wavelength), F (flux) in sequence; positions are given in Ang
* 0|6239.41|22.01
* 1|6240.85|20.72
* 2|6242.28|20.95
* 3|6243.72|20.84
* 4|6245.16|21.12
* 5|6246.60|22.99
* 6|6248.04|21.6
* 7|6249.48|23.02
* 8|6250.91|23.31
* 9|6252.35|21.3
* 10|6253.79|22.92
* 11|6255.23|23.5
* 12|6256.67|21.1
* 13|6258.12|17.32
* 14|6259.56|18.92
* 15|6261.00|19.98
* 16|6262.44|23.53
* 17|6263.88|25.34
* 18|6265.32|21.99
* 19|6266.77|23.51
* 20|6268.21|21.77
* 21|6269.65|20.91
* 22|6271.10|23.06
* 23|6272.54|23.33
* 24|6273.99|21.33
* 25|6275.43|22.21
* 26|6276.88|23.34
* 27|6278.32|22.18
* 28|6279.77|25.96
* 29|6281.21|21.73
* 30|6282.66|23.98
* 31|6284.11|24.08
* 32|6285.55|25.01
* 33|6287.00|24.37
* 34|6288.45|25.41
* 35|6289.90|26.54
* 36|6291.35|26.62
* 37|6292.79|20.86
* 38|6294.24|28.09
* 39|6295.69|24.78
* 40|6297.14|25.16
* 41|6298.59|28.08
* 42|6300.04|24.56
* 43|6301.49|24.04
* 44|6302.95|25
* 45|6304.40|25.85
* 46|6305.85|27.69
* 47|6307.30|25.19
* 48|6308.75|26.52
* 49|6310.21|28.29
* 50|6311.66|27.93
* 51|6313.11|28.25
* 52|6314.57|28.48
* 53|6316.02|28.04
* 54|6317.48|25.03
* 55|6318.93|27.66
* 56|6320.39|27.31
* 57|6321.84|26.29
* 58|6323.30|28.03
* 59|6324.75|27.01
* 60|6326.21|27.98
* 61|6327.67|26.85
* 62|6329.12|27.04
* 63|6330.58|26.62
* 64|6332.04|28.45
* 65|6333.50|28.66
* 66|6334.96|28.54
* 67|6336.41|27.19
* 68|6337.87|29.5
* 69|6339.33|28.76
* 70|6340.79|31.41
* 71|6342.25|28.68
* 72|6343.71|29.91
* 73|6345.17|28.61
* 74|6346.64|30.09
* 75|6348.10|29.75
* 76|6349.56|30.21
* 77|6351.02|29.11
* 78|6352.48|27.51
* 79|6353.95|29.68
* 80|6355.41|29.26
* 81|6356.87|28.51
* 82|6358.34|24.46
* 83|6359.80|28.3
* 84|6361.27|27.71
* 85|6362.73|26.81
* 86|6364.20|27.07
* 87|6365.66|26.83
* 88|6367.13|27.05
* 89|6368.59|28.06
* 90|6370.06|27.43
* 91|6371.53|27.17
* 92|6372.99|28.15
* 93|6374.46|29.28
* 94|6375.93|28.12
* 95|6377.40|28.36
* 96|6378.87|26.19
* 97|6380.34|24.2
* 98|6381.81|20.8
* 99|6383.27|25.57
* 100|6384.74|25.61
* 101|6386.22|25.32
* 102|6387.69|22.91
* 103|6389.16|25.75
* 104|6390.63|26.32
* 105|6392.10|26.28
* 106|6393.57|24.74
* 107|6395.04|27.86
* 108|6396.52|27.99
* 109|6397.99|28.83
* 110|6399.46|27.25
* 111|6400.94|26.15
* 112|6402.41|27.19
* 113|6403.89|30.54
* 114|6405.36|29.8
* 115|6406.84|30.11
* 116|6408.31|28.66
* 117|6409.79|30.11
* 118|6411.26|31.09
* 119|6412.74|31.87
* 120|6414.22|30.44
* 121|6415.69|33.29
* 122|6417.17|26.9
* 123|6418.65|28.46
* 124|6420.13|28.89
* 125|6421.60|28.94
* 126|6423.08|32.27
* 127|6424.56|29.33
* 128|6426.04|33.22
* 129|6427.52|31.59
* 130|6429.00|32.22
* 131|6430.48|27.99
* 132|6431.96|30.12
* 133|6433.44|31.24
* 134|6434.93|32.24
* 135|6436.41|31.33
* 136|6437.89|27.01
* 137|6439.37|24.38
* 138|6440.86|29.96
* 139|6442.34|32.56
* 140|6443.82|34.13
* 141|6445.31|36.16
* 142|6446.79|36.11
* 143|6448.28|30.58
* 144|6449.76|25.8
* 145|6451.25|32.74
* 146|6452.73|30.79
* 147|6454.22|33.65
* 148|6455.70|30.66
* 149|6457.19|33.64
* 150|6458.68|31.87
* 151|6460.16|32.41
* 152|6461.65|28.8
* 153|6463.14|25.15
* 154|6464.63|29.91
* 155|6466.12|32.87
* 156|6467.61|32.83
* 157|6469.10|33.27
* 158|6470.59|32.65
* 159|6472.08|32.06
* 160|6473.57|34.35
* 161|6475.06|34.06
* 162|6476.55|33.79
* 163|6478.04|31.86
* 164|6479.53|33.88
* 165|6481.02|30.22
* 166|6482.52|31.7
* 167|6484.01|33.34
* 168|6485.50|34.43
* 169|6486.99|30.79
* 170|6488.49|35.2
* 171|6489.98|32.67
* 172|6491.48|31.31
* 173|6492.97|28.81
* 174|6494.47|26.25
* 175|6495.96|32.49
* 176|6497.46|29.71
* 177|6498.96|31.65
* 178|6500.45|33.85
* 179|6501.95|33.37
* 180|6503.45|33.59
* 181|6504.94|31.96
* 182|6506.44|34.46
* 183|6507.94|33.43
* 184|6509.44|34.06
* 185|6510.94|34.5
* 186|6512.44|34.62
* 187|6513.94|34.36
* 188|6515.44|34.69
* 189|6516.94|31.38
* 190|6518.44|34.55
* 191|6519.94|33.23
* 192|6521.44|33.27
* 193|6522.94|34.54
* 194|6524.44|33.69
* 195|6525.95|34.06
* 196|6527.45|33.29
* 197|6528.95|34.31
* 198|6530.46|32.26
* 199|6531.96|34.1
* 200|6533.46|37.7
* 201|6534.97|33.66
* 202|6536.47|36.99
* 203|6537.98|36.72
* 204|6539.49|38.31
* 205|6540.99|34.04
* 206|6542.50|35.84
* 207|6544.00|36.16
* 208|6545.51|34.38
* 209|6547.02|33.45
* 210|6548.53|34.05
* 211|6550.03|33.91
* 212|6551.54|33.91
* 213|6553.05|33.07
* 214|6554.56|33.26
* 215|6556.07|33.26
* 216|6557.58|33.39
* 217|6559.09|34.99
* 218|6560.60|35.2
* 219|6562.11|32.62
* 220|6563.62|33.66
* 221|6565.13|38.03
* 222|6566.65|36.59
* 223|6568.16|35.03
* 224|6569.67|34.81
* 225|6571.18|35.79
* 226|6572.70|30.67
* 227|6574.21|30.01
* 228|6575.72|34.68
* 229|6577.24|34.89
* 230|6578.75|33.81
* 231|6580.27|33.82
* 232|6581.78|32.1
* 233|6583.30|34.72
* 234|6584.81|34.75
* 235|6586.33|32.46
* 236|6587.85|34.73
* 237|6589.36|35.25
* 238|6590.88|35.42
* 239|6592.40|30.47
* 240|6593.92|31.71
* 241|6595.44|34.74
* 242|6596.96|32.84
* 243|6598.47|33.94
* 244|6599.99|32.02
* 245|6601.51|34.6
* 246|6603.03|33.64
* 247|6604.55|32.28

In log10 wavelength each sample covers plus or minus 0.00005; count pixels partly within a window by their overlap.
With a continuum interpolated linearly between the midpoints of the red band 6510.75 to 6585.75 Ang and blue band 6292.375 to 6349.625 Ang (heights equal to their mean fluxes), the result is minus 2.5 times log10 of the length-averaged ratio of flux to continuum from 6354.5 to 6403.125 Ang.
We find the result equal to 0.09 mag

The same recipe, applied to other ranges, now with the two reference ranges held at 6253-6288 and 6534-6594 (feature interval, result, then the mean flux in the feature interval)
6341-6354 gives -0.15 mag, 29.3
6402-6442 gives -0.05 mag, 30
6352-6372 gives -0.05 mag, 27.6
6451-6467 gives -0.04 mag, 31.1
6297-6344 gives -0.12 mag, 27.4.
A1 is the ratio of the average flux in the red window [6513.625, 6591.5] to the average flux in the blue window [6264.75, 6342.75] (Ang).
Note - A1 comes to 1.33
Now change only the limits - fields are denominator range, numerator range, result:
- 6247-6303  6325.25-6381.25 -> 1.20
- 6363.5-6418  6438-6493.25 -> 1.16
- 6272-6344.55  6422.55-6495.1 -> 1.20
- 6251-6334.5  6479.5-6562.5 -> 1.35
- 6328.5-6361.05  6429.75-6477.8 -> 1.10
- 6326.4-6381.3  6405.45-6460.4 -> 1.10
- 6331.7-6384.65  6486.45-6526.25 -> 1.18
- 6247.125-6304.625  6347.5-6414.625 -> 1.18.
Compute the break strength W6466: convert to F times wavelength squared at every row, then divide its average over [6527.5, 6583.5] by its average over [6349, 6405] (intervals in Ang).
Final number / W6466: 1.34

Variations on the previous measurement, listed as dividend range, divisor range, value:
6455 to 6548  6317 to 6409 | 1.25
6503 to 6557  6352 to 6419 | 1.30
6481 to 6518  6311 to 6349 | 1.22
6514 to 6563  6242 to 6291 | 1.65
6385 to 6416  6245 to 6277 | 1.33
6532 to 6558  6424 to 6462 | 1.15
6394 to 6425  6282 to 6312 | 1.19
